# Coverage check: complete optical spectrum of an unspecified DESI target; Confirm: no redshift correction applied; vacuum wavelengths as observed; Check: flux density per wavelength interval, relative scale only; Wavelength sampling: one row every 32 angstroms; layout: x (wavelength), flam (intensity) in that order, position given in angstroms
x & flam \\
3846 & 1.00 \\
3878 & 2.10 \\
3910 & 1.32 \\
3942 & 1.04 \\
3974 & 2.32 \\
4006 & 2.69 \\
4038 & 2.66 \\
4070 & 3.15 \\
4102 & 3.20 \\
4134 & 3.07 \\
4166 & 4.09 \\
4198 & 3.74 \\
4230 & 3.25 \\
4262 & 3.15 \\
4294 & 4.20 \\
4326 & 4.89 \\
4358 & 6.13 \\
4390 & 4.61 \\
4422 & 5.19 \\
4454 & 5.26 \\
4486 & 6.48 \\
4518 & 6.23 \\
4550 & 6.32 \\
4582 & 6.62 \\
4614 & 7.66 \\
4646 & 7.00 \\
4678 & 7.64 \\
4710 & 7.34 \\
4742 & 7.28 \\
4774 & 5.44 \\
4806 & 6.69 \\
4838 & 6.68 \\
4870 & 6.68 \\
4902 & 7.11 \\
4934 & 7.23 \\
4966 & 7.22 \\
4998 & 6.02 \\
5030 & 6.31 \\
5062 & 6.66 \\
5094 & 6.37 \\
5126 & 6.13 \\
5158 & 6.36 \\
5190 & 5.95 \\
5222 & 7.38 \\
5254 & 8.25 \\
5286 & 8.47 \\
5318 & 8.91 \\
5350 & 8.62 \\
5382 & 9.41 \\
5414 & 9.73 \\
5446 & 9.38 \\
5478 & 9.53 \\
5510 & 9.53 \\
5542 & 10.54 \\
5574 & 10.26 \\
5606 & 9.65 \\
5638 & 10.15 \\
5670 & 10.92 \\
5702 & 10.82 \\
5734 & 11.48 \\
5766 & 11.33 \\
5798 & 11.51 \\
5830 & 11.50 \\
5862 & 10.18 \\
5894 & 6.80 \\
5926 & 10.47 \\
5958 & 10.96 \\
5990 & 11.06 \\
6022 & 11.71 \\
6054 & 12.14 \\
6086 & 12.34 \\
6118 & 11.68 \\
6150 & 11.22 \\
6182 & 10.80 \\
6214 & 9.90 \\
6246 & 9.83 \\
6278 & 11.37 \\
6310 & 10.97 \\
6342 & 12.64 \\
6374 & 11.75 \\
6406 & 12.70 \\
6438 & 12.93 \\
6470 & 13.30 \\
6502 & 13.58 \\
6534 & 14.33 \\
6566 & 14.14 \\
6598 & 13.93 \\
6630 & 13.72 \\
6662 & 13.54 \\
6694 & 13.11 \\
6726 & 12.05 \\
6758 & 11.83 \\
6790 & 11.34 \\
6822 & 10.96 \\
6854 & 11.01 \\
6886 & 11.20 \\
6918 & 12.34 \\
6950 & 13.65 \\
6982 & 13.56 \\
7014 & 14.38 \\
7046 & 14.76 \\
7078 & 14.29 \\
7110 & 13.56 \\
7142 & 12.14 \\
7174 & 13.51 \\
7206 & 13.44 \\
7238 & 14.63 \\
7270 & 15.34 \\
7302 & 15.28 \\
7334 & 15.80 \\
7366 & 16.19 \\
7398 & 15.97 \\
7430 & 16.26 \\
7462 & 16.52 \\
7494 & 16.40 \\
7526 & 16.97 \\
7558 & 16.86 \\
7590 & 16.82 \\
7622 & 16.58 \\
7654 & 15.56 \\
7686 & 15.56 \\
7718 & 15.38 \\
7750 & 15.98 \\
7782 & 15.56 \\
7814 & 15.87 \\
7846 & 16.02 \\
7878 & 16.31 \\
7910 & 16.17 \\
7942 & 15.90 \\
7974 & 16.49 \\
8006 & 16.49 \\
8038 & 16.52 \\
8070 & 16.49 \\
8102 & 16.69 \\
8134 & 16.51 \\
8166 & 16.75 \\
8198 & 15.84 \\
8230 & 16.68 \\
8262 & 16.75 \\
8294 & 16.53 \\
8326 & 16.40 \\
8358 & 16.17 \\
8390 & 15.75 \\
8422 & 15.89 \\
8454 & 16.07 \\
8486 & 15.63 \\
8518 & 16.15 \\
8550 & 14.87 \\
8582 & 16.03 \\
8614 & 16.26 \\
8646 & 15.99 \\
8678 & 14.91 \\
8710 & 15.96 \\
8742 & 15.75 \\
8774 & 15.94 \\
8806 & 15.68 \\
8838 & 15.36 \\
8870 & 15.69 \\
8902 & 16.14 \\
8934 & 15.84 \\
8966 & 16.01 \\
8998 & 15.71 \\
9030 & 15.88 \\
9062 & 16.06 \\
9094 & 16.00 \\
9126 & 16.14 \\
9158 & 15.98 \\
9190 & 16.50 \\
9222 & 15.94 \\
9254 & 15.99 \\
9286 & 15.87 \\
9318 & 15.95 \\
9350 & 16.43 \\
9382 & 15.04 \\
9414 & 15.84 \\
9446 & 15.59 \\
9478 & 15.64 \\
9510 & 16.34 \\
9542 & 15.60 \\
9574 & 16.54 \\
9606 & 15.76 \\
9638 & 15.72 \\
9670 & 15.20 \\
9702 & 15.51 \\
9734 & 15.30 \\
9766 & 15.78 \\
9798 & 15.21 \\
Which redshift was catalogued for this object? 0.000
